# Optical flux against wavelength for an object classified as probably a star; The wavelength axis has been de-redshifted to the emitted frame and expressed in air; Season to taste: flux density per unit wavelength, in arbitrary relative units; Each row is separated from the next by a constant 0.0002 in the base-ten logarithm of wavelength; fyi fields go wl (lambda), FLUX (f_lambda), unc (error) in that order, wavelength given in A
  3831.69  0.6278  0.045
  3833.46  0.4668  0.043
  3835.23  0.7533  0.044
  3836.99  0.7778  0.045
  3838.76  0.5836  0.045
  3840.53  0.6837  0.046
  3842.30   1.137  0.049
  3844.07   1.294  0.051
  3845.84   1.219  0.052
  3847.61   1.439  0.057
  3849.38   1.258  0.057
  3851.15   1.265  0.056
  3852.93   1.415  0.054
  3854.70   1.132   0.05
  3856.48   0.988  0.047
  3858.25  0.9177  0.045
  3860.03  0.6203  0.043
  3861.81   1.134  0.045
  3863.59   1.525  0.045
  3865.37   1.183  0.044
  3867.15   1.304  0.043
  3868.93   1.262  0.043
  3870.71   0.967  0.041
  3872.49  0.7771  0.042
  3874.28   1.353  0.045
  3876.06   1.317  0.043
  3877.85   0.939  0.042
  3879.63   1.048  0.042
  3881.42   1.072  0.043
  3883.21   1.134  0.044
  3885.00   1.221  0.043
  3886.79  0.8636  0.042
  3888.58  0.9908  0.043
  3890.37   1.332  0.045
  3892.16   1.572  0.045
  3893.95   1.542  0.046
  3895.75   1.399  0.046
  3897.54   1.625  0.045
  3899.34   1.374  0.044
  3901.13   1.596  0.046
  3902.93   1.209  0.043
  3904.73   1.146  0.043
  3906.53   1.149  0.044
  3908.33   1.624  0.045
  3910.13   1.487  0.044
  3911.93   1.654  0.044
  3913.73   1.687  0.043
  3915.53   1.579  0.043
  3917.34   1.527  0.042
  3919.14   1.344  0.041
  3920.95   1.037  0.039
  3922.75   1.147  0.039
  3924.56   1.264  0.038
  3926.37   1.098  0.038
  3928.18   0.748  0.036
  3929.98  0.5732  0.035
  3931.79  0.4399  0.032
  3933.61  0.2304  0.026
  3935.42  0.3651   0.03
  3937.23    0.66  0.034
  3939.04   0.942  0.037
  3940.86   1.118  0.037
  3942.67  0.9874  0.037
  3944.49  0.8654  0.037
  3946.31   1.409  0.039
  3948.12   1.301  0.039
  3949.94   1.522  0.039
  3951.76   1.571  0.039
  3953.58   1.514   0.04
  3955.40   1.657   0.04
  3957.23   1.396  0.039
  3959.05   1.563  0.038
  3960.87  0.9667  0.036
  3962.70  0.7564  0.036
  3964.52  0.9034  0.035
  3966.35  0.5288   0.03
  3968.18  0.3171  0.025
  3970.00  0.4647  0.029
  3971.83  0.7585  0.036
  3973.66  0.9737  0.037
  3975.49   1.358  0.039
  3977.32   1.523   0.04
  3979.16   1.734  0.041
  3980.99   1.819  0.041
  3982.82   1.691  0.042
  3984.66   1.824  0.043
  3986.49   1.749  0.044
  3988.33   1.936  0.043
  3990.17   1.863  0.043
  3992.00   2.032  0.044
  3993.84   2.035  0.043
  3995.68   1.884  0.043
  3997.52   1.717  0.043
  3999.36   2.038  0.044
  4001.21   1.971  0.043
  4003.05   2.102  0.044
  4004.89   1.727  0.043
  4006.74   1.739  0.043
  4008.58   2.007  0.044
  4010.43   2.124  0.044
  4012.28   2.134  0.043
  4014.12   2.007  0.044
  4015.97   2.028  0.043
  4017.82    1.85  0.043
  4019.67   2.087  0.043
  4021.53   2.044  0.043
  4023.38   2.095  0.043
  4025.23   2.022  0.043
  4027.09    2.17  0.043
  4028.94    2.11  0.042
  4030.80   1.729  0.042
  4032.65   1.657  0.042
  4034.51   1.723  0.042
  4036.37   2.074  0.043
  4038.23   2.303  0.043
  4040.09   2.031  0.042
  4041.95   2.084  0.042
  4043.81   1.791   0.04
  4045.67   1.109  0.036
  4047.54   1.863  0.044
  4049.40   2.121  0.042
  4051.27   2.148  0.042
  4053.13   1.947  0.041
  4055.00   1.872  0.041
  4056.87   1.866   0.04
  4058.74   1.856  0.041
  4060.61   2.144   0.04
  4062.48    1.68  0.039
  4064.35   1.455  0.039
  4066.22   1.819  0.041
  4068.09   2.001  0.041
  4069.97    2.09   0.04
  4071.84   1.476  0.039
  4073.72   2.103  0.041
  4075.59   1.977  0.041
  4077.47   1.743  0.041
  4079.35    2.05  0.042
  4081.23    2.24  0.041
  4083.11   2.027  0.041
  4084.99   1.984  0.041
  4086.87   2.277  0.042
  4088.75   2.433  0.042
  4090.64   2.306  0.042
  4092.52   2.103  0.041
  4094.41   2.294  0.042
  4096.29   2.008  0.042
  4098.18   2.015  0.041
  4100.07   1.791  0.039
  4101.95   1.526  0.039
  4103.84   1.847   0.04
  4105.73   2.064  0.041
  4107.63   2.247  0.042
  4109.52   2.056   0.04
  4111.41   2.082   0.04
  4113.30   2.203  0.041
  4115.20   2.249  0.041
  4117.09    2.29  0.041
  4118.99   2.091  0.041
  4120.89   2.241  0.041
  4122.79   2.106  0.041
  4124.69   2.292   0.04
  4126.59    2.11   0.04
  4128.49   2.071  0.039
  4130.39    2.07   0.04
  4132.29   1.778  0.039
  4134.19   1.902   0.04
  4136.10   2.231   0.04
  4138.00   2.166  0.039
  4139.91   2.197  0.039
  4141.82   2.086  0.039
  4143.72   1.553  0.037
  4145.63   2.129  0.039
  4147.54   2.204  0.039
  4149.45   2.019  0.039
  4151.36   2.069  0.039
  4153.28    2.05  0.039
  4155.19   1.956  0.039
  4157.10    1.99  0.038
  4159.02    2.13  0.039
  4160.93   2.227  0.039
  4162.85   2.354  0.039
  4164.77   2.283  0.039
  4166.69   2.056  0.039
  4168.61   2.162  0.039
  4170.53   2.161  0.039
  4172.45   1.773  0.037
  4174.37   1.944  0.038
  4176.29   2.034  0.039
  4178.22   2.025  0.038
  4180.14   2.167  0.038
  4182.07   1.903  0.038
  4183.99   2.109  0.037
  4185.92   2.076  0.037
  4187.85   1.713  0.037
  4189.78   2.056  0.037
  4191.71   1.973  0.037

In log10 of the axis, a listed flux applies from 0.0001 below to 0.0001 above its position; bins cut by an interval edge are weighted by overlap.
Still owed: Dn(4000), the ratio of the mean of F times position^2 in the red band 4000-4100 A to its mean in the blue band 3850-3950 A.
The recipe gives 1.8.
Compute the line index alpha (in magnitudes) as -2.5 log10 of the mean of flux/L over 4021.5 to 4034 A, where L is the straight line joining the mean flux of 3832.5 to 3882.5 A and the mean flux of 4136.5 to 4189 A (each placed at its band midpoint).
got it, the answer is -0.21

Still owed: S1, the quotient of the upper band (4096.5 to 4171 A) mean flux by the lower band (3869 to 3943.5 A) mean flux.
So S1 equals 1.81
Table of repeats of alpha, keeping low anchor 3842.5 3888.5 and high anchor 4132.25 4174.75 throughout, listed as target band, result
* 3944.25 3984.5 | 0.19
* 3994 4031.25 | -0.22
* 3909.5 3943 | 0.26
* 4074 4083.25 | -0.10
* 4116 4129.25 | -0.11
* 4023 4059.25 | -0.13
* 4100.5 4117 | -0.06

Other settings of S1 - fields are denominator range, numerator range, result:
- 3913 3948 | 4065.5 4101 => 2.03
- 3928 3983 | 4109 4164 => 2.00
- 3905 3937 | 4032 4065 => 1.70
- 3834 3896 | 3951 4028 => 1.46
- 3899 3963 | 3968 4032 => 1.50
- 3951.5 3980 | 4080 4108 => 1.86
